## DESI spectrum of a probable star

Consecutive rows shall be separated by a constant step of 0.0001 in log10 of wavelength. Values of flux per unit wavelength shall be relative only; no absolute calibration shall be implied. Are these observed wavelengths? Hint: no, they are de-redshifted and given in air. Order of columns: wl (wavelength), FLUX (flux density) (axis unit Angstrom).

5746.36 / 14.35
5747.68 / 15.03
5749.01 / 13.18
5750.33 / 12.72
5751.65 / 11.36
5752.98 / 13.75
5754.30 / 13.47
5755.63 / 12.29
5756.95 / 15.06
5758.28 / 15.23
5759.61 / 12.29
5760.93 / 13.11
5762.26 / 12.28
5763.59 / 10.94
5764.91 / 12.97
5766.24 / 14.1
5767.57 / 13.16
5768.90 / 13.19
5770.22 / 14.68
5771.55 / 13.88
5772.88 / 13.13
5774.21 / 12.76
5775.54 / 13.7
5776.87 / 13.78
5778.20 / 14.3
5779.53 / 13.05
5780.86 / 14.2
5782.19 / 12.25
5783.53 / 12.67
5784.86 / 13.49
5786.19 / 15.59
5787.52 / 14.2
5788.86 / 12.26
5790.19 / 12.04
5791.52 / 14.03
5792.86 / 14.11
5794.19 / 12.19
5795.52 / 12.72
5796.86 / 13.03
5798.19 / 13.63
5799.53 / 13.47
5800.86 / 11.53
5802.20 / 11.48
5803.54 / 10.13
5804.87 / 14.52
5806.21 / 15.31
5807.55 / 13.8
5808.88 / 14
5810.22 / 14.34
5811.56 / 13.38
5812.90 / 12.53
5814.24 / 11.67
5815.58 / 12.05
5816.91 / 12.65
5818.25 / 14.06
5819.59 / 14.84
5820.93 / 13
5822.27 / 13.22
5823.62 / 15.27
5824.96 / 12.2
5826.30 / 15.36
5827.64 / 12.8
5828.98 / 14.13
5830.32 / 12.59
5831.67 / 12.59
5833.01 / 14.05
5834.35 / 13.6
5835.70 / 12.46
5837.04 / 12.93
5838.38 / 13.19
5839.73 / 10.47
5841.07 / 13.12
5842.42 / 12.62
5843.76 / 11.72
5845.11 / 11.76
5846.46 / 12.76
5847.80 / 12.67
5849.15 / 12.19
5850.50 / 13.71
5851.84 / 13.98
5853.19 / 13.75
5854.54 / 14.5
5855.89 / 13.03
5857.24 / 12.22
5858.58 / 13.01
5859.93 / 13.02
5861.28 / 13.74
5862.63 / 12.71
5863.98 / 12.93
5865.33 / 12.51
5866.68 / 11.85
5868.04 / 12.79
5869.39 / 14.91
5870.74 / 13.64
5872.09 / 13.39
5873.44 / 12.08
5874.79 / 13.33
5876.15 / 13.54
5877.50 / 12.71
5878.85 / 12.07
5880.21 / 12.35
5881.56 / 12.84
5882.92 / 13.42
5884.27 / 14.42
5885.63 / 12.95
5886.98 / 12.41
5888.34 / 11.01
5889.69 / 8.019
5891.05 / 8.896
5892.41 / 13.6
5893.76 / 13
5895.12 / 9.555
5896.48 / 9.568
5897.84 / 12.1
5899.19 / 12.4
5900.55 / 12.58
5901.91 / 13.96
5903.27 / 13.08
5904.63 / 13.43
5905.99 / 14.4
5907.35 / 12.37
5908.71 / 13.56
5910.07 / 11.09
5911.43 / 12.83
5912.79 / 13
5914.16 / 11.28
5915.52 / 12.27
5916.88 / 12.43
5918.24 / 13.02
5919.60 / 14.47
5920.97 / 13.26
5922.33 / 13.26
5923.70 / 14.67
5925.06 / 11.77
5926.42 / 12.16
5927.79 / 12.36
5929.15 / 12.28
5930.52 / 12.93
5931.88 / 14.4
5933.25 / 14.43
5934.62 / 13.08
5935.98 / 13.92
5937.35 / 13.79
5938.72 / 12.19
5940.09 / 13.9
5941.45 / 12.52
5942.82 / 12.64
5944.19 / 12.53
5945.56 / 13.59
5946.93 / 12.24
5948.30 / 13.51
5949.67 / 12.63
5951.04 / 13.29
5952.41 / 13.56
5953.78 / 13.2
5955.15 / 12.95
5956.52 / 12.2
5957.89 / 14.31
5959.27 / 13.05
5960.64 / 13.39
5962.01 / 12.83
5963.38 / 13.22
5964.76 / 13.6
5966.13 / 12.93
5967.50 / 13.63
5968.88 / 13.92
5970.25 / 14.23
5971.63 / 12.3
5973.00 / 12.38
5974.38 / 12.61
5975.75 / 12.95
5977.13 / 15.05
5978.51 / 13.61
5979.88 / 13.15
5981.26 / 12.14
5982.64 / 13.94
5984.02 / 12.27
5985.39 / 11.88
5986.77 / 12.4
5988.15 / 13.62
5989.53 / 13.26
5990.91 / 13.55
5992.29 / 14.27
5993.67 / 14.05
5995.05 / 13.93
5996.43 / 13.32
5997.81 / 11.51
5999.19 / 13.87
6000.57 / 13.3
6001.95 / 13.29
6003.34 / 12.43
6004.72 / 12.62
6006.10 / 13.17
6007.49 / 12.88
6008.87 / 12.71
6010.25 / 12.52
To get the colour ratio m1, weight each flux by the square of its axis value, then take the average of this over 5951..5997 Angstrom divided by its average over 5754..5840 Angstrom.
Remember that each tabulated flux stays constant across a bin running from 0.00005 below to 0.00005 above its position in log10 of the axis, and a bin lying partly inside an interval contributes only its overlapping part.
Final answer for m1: 1.06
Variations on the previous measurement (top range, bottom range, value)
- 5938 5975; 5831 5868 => 1.06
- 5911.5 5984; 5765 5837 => 1.03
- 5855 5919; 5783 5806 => 0.99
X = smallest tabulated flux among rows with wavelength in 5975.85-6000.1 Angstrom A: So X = 11.51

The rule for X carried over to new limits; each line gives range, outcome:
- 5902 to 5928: 11.09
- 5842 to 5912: 8.019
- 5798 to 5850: 10.13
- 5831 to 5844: 10.47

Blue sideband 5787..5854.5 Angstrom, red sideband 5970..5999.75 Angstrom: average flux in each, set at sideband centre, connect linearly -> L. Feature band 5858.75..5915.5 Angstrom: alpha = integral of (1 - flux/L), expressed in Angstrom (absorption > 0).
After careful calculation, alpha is 2.6 Angstrom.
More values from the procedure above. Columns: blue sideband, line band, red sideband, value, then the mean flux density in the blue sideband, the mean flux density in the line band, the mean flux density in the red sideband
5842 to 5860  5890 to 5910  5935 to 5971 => 1.3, 12.9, 12.2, 13.2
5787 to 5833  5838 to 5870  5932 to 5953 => 0.8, 13.2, 12.9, 13.2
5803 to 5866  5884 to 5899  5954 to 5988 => 2.0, 13.1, 11.4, 13.1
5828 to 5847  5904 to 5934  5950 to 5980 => 0.2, 12.7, 13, 13.3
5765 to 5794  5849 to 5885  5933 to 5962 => 0.5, 13.5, 13.1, 13.2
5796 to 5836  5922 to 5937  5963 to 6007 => 0.0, 13.3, 13.2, 13.2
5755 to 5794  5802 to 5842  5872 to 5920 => -0.6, 13.4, 13.2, 12.4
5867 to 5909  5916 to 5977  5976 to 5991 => -1.3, 12.5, 13.2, 13.1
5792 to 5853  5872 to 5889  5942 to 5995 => 0.4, 13.1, 12.8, 13.2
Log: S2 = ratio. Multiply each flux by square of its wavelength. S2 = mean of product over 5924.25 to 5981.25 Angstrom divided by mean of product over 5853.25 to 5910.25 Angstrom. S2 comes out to 1.1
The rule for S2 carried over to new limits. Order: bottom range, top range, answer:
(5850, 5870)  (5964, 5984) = 1.04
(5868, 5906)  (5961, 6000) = 1.10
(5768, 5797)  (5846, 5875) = 1.00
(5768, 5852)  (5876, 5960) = 1.00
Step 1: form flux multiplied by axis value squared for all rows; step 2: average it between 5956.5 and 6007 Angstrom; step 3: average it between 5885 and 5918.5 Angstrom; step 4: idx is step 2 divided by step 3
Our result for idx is 1.1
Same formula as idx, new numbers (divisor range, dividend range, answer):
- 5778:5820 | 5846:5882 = 1.01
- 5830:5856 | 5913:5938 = 1.05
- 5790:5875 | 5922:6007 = 1.05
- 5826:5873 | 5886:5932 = 0.97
